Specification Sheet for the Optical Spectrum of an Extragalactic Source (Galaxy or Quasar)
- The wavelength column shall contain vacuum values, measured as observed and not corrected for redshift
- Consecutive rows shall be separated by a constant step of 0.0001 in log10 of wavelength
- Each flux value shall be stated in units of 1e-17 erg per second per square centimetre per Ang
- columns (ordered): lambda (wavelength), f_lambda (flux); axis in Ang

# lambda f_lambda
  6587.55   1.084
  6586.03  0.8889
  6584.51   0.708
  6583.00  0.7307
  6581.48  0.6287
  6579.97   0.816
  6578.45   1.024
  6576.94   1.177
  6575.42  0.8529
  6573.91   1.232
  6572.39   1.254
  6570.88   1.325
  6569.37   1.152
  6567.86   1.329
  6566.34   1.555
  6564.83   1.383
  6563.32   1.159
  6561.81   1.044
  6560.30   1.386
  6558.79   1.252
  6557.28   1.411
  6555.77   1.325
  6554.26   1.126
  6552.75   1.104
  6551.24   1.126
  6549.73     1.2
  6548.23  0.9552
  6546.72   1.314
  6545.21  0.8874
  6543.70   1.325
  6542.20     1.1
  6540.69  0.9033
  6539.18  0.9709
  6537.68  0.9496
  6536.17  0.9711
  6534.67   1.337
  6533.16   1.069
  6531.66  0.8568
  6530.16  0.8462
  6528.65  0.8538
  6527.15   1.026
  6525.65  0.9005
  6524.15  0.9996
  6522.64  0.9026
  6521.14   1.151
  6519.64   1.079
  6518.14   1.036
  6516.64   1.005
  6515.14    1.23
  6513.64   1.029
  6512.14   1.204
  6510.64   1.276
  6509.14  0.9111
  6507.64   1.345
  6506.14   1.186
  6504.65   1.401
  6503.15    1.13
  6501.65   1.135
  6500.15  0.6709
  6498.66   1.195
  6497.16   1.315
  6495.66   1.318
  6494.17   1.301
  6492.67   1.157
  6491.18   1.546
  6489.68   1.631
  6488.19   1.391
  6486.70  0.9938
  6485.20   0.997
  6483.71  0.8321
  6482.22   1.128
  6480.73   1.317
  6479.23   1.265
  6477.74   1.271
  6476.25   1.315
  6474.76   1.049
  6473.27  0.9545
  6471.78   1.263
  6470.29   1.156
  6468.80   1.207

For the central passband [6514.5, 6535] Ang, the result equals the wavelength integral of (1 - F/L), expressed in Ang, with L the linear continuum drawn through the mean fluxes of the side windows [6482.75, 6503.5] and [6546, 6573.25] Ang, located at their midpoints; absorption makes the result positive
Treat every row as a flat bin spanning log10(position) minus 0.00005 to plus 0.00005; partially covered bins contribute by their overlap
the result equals 3.39 Ang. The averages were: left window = 1.19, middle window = 1.01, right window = 1.24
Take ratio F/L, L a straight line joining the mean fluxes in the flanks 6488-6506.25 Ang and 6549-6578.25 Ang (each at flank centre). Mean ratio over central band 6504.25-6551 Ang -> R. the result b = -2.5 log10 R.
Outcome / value 0.16 mag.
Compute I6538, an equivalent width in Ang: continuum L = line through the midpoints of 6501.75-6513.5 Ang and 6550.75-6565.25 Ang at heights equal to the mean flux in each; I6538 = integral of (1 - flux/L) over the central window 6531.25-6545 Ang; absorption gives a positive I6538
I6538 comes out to 1.9 Ang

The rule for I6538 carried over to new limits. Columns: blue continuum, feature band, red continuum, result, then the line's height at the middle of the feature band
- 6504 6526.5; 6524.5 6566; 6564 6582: 0.9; 1.13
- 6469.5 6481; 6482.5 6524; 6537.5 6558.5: 0.4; 1.17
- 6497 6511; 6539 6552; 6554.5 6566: 1.6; 1.25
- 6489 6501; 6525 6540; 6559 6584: 2.7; 1.2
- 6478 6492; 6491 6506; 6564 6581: 0.3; 1.23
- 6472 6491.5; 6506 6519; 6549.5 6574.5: 1.0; 1.22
